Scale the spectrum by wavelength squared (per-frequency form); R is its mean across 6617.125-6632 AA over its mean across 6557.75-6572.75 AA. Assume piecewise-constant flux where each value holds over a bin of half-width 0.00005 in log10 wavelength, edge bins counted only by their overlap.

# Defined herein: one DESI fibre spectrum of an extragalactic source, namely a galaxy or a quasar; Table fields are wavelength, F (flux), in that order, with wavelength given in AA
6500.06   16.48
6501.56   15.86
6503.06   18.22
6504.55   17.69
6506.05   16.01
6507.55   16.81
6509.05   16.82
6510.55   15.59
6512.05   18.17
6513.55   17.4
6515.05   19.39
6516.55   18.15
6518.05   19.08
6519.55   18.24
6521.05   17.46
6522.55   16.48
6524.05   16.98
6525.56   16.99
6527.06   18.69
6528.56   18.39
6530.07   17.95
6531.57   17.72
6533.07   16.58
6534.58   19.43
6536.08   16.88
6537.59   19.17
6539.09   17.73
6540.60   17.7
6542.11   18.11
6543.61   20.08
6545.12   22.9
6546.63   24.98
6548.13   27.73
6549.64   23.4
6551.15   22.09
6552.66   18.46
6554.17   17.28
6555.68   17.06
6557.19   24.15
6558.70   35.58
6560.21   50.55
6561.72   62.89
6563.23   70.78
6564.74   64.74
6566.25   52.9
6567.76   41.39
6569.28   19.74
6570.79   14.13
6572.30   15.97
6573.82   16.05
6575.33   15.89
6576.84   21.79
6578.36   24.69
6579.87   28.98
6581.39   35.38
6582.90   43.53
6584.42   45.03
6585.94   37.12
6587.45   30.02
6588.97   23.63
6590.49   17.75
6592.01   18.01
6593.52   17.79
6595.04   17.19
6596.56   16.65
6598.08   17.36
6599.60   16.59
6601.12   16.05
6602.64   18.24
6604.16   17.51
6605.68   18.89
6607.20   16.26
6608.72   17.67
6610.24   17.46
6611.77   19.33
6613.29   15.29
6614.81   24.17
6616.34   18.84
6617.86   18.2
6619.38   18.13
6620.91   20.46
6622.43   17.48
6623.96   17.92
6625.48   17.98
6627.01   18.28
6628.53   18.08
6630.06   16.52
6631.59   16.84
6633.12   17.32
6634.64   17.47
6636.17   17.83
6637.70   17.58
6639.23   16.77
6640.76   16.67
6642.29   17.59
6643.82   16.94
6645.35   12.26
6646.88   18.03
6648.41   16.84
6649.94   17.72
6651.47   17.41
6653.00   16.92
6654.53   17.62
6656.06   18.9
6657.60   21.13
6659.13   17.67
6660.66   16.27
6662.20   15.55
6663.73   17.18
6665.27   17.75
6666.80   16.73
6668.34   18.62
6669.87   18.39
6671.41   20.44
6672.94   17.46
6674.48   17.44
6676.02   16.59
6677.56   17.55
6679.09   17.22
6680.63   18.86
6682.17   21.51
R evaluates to 0.4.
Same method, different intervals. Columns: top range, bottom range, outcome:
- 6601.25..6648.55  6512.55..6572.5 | 0.72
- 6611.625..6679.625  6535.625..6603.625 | 0.67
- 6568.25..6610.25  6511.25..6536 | 1.26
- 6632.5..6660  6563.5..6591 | 0.57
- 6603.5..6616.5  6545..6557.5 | 0.85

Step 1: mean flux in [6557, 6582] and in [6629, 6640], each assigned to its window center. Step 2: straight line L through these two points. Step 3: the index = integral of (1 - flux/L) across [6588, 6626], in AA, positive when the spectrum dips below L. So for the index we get 9.6 AA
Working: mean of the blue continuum 35.3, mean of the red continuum 17.2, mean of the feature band 18.3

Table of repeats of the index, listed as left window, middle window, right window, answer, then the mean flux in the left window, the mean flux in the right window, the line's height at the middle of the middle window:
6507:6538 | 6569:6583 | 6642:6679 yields -4.1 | 17.7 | 17.5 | 17.6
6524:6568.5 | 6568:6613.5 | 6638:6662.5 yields 2.7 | 27.8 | 17.2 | 23.3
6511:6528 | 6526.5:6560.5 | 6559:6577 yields 7.7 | 17.9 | 37.7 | 27.7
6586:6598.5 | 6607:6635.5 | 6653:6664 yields 2.0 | 20.8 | 17.7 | 19.5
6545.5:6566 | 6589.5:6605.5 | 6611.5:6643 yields 5.0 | 35.6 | 18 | 25.3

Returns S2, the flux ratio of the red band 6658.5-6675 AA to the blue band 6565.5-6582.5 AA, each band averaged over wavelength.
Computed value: 0.7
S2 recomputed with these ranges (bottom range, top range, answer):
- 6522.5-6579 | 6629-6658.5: 0.67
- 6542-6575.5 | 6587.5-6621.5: 0.60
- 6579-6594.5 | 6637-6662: 0.58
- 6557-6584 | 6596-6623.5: 0.50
